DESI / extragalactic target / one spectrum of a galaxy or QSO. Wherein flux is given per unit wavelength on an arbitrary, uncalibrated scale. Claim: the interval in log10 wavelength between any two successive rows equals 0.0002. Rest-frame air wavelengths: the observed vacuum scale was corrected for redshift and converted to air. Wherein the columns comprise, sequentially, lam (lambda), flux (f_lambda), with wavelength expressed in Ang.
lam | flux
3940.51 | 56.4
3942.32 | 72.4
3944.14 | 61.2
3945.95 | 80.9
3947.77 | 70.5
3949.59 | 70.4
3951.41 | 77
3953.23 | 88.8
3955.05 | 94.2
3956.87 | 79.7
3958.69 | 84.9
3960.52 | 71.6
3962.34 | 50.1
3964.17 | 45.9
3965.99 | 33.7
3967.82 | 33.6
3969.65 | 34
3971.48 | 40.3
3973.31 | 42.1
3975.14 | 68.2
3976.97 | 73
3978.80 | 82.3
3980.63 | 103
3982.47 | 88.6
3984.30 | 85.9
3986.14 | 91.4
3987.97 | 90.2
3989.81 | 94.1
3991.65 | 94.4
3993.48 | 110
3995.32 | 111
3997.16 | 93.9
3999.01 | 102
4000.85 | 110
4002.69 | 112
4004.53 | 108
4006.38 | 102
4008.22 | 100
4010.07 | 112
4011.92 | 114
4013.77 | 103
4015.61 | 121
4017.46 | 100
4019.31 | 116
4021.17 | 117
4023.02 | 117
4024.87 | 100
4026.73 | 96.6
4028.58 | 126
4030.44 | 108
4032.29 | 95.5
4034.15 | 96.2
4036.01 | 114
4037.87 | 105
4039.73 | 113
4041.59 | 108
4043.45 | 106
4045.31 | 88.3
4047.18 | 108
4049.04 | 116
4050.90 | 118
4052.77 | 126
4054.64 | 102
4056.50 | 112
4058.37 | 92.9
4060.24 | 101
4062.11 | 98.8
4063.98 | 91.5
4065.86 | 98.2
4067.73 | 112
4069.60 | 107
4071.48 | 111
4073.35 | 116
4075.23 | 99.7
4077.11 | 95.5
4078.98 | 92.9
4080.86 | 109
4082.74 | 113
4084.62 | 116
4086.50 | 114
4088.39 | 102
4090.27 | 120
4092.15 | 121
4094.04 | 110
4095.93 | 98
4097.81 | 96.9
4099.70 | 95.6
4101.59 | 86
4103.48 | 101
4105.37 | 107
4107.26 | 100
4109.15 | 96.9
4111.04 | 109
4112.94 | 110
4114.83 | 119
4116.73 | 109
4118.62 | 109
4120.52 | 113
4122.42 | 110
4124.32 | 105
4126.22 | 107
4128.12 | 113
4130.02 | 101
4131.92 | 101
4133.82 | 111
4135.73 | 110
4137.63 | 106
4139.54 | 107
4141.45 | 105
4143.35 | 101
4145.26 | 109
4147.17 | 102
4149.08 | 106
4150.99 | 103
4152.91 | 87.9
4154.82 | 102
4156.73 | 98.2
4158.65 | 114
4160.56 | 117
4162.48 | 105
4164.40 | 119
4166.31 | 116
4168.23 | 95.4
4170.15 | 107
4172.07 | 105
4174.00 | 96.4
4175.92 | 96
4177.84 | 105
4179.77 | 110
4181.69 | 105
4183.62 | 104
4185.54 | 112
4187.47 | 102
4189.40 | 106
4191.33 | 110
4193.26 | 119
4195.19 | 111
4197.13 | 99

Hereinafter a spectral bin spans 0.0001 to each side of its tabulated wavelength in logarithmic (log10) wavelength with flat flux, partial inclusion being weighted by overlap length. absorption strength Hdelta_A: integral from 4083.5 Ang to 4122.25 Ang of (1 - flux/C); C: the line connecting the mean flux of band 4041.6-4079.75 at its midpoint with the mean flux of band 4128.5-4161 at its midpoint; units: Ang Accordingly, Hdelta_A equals -0.7 Ang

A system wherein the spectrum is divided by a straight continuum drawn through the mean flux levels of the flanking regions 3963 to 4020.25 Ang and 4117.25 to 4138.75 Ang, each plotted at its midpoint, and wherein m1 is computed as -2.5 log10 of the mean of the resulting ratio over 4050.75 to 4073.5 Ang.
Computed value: -0.08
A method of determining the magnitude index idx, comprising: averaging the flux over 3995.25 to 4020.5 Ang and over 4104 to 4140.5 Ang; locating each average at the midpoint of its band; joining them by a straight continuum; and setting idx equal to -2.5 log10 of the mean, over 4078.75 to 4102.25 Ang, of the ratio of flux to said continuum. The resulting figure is 0.012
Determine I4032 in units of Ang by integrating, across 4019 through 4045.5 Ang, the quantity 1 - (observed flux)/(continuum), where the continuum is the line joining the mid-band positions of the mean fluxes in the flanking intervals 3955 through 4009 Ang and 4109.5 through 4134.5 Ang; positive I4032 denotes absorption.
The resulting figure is -4.9 Ang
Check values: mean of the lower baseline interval 80.8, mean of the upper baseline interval 109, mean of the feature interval 107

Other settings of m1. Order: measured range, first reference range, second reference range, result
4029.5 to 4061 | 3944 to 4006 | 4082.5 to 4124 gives -0.13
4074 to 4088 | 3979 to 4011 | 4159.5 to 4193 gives -0.03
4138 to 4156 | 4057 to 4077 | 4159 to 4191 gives 0.03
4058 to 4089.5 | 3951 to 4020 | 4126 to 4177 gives -0.09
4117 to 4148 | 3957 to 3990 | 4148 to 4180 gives -0.09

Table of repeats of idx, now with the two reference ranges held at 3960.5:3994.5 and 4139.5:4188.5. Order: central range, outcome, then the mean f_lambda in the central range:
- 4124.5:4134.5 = -0.08 mag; 106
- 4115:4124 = -0.15 mag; 111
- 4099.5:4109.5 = -0.05 mag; 98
